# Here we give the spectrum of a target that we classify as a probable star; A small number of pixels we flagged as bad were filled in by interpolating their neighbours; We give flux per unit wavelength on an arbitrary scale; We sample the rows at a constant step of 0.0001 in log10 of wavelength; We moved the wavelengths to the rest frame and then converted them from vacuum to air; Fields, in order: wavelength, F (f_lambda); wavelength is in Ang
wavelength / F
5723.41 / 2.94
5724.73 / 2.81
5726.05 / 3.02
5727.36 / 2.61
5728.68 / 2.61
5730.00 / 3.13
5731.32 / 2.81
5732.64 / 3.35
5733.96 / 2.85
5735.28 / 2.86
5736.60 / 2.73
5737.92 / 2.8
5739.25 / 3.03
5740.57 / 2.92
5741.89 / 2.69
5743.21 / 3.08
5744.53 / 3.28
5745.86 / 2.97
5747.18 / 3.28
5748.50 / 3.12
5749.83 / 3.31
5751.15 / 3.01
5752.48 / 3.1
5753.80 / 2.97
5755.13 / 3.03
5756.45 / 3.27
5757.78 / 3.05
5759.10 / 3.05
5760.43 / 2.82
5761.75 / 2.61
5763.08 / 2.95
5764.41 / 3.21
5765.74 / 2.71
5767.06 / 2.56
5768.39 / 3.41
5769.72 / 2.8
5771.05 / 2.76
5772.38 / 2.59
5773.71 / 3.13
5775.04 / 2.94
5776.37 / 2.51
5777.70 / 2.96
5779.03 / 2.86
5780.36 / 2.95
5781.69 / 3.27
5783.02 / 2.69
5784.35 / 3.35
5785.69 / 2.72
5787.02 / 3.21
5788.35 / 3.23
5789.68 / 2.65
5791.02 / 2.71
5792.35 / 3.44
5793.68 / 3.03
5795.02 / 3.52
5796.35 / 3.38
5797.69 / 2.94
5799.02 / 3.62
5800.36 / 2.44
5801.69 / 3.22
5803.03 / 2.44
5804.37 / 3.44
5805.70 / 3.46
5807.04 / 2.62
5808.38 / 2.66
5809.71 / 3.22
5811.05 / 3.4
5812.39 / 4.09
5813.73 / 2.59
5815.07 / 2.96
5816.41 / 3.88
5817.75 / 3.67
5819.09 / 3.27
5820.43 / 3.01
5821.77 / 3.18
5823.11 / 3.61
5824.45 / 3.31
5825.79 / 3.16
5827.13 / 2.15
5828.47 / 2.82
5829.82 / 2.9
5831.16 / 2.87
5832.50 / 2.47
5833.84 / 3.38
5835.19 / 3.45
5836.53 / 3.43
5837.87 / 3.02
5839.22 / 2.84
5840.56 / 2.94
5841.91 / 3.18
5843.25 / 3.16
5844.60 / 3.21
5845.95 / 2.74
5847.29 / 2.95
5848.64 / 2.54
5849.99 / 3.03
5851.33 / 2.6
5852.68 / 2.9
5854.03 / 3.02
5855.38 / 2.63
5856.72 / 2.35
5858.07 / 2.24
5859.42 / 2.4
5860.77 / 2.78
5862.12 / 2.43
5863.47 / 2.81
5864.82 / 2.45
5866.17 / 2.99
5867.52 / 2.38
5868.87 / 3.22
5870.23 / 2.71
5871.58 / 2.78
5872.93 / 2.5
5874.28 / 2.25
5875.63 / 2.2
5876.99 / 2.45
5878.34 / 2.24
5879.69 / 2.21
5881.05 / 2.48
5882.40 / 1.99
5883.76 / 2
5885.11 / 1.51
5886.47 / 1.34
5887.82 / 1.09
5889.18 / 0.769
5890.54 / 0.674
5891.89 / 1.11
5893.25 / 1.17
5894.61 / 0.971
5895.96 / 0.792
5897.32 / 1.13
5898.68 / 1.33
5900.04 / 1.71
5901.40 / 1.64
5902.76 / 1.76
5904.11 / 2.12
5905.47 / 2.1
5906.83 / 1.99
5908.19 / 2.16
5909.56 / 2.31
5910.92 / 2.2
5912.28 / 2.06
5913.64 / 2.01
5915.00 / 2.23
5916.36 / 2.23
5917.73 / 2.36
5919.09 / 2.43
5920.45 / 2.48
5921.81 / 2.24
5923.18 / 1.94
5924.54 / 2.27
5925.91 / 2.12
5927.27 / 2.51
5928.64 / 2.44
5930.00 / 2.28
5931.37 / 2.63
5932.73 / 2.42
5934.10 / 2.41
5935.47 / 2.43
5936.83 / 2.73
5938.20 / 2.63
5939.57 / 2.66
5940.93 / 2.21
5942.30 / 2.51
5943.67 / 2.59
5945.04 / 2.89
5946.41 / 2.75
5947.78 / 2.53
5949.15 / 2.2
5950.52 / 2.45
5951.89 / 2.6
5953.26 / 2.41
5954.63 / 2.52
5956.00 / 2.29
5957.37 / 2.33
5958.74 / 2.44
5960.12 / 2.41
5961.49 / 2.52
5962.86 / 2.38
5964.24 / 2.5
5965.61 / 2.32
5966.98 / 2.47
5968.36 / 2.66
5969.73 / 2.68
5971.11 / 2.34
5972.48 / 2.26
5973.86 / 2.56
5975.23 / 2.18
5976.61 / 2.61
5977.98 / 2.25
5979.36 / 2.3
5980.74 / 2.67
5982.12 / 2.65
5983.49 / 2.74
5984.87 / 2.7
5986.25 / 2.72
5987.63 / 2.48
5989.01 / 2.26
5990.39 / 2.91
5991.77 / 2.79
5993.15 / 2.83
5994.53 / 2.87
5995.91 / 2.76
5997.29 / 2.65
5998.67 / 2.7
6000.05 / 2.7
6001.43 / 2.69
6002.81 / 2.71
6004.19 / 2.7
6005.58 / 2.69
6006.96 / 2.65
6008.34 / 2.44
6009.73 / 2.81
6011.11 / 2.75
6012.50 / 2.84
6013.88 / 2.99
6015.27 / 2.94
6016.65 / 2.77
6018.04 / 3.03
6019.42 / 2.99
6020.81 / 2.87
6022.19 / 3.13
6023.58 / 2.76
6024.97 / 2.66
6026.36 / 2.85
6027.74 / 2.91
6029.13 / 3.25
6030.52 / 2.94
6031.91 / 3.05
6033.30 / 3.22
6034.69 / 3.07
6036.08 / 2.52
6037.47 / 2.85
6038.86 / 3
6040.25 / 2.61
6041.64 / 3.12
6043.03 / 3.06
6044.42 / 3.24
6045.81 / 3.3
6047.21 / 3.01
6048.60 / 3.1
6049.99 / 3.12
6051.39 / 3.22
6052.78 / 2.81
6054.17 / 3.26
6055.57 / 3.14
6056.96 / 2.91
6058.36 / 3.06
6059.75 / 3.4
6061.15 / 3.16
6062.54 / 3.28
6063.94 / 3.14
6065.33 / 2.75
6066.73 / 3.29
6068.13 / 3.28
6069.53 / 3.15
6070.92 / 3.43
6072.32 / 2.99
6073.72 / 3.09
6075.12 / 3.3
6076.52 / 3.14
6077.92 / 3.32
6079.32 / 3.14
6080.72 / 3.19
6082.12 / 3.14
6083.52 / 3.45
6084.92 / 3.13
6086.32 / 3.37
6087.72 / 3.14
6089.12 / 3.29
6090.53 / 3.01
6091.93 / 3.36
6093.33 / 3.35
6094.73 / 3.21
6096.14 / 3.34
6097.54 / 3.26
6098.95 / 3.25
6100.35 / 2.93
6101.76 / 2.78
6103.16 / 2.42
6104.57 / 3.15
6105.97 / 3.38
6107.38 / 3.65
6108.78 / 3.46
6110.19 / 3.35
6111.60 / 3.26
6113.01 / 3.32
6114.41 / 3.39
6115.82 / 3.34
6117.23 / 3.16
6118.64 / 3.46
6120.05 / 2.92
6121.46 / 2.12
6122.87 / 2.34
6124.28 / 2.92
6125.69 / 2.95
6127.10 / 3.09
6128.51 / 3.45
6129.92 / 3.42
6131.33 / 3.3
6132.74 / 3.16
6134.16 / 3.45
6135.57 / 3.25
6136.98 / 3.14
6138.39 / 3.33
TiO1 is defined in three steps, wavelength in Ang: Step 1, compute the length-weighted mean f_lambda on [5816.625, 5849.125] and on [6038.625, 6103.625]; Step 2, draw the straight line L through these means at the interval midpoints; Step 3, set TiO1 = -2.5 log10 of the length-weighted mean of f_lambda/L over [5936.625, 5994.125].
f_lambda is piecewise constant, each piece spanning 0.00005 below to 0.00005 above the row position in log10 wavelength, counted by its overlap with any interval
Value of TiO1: 0.23 mag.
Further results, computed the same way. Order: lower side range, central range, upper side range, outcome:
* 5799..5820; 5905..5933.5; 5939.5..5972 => 0.17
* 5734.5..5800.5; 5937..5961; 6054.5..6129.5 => 0.23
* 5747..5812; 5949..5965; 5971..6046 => 0.16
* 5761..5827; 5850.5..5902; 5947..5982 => 0.32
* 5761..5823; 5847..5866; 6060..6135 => 0.16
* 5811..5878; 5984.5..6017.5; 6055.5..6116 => 0.14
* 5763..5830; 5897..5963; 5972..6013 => 0.20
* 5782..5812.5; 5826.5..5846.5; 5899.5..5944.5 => -0.05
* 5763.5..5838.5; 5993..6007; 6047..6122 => 0.15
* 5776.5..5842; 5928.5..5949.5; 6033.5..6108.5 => 0.23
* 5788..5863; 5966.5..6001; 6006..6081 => 0.17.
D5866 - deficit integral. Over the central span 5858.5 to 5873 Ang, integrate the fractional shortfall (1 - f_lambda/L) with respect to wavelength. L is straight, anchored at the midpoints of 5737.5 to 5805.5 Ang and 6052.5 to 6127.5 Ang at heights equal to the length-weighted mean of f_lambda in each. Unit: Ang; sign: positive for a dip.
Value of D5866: 1.8 Ang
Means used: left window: 3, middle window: 2.68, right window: 3.15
